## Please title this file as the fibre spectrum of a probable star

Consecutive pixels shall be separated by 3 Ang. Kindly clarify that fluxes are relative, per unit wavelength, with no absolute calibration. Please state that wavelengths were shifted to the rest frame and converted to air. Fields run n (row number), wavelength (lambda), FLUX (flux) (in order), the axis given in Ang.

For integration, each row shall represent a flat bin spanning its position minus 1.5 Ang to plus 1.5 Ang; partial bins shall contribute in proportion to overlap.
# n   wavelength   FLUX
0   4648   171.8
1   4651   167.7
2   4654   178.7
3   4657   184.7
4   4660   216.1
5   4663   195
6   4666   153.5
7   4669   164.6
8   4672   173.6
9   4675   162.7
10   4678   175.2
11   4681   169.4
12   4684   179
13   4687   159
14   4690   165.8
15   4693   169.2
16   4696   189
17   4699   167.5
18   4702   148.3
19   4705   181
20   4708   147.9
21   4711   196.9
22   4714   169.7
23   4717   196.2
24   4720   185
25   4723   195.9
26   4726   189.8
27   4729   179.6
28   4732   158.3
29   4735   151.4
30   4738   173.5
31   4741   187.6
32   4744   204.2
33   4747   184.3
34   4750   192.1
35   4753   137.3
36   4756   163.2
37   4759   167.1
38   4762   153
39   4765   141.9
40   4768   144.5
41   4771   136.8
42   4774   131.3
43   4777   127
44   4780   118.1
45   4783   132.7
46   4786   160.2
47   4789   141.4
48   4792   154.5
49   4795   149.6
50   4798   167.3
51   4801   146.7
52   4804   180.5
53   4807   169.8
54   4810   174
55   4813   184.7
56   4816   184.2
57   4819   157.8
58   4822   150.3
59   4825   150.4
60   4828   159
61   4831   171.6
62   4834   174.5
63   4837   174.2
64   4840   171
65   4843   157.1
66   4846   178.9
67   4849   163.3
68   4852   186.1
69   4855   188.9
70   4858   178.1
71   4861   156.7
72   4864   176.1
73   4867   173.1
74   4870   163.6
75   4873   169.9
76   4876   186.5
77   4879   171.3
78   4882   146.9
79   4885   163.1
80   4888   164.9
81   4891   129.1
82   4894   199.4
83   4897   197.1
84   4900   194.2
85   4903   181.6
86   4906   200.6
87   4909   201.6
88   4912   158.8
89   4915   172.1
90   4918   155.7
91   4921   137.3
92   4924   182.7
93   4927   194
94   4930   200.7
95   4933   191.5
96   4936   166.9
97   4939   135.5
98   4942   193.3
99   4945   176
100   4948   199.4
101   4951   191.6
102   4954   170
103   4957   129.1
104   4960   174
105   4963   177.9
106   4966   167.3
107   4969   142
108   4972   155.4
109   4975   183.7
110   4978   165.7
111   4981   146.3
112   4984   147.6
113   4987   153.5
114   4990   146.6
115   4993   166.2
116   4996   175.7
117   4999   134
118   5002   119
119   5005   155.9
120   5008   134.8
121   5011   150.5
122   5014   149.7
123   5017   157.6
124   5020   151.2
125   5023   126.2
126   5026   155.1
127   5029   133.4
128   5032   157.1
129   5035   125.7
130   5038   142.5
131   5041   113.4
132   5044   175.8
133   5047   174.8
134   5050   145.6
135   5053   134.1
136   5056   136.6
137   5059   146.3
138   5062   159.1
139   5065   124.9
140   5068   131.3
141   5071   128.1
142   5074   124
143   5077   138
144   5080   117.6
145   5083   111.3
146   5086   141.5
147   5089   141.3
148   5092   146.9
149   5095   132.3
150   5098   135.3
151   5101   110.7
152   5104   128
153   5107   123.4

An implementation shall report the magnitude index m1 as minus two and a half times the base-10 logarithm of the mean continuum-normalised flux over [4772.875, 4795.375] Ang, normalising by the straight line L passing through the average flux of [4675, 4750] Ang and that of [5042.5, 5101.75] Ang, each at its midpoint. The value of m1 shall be 0.209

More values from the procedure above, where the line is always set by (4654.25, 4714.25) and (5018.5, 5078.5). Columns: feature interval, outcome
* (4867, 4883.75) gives -0.08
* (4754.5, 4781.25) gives 0.17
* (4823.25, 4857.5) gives -0.07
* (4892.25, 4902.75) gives -0.24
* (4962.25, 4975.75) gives -0.11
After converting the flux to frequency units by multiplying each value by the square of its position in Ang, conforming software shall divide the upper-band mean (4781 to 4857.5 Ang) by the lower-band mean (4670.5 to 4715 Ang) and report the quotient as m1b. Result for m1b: 1.0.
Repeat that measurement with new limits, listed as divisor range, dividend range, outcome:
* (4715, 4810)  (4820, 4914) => 1.11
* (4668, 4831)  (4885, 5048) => 1.08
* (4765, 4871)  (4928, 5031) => 1.06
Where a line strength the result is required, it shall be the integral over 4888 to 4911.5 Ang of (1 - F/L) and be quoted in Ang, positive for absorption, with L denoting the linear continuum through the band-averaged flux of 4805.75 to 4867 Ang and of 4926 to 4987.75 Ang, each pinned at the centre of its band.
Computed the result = -1.9 Ang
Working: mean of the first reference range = 170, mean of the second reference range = 170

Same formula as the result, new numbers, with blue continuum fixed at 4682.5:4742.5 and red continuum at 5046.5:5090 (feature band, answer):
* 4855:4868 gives -1.2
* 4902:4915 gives -2.6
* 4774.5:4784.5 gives 2.4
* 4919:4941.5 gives -3.3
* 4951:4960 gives -0.8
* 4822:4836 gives -0.1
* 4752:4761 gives 0.7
